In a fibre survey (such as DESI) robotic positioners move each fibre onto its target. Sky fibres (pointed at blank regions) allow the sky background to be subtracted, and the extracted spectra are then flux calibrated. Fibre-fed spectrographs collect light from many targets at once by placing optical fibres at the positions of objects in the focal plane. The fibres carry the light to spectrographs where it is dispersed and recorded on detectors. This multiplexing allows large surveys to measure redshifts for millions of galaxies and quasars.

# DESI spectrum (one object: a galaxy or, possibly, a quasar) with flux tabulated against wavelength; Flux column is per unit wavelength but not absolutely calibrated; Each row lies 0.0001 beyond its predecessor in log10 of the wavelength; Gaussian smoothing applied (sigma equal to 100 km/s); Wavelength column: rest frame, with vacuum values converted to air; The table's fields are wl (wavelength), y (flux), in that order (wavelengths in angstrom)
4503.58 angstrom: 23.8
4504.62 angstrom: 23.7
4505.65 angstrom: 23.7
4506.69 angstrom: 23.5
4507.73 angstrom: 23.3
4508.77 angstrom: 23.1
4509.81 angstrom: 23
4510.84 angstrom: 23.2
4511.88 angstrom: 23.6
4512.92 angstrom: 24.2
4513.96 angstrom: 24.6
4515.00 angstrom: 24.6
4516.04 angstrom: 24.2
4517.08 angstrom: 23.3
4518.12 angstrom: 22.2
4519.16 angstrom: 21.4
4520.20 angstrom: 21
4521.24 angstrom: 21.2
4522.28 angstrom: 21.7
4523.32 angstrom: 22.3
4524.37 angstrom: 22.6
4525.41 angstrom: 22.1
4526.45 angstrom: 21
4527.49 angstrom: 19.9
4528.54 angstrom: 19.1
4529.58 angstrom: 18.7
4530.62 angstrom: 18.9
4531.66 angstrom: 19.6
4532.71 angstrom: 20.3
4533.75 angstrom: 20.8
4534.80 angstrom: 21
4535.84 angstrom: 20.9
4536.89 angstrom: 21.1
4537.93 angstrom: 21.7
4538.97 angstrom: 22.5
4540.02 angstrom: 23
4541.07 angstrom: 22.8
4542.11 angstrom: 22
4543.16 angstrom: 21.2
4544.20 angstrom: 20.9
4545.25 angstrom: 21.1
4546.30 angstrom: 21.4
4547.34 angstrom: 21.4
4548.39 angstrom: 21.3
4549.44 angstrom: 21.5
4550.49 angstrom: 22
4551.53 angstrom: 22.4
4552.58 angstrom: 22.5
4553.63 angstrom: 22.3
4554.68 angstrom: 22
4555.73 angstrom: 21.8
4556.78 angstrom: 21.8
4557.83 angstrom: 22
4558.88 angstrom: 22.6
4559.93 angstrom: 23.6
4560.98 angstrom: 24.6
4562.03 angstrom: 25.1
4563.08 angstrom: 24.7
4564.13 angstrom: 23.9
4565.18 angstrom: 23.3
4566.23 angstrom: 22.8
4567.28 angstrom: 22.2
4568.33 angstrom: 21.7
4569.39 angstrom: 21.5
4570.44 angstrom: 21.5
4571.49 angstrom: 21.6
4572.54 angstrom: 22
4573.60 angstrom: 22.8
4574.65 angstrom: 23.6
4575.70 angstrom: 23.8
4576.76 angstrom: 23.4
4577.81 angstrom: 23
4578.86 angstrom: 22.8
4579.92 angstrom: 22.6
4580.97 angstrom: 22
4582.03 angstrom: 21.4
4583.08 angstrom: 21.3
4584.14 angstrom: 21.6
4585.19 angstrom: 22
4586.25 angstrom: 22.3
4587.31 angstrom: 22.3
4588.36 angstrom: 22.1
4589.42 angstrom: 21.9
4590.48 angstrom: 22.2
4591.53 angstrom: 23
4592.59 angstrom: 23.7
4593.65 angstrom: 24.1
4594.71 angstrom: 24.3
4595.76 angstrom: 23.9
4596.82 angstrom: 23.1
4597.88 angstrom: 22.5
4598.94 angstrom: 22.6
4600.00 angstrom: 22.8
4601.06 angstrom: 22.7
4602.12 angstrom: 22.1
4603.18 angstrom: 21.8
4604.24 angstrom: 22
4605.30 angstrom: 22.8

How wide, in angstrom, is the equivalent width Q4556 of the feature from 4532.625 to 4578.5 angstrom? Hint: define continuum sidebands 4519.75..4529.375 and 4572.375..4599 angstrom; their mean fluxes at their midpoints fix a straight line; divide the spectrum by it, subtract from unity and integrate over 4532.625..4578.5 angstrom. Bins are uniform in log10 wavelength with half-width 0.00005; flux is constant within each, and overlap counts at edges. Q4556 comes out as -0.7 angstrom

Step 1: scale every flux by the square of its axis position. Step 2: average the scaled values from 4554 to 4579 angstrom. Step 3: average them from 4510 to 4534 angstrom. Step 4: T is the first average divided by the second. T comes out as 1.07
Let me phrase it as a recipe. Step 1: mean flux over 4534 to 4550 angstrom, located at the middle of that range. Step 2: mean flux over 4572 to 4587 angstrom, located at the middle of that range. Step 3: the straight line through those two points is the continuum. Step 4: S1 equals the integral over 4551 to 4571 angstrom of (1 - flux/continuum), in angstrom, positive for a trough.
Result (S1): -0.7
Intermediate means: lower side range 21.6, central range 22.8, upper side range 22.5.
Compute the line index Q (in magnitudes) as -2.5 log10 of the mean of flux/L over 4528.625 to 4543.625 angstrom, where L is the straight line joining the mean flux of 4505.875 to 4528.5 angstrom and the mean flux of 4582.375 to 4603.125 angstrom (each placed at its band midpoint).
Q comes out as 0.081 mag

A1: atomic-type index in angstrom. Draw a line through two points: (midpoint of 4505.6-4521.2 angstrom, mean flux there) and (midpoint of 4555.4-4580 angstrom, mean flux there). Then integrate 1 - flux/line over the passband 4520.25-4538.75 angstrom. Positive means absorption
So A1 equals 1.8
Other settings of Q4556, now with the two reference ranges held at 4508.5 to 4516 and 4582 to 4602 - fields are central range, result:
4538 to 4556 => 1.1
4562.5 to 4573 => 0.2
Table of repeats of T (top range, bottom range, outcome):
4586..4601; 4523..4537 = 1.15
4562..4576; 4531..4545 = 1.08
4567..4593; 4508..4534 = 1.05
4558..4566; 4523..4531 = 1.18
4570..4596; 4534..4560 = 1.05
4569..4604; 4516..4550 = 1.08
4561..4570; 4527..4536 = 1.19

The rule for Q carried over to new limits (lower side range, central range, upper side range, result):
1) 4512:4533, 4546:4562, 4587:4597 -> 0.00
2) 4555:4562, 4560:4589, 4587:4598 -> 0.01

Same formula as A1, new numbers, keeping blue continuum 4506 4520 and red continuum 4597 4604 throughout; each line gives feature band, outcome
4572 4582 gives -0.1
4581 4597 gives 0.0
